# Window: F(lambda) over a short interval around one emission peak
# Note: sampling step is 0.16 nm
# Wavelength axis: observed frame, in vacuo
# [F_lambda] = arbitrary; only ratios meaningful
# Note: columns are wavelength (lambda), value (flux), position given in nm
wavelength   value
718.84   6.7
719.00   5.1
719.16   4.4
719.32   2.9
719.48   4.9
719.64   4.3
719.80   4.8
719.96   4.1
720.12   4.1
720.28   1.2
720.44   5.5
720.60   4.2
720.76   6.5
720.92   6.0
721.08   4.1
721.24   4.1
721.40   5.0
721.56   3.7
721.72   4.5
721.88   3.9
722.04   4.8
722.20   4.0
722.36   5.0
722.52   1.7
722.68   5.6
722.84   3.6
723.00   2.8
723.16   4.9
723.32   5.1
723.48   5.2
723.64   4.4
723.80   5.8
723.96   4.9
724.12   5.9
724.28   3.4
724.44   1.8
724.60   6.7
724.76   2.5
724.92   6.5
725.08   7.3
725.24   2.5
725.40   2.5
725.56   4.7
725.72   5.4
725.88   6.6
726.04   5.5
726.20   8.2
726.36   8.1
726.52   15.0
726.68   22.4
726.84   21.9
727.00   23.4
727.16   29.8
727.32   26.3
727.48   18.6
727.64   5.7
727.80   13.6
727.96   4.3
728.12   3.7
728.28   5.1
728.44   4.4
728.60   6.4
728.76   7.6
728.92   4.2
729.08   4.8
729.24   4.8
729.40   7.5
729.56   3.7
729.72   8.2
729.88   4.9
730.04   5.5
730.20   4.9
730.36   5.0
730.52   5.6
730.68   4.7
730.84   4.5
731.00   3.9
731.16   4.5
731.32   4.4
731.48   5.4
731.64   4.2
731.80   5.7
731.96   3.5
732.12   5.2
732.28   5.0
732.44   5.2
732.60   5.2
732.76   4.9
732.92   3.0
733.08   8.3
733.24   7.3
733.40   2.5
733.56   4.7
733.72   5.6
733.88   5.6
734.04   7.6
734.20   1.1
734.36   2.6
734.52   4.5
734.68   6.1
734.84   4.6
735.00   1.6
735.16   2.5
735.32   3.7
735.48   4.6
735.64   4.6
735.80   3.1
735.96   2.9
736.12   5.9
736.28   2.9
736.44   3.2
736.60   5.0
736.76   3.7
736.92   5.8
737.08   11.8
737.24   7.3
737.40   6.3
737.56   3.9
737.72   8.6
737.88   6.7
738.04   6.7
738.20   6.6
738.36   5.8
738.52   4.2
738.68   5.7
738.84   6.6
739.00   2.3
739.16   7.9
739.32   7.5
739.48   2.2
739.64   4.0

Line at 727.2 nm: [O II]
